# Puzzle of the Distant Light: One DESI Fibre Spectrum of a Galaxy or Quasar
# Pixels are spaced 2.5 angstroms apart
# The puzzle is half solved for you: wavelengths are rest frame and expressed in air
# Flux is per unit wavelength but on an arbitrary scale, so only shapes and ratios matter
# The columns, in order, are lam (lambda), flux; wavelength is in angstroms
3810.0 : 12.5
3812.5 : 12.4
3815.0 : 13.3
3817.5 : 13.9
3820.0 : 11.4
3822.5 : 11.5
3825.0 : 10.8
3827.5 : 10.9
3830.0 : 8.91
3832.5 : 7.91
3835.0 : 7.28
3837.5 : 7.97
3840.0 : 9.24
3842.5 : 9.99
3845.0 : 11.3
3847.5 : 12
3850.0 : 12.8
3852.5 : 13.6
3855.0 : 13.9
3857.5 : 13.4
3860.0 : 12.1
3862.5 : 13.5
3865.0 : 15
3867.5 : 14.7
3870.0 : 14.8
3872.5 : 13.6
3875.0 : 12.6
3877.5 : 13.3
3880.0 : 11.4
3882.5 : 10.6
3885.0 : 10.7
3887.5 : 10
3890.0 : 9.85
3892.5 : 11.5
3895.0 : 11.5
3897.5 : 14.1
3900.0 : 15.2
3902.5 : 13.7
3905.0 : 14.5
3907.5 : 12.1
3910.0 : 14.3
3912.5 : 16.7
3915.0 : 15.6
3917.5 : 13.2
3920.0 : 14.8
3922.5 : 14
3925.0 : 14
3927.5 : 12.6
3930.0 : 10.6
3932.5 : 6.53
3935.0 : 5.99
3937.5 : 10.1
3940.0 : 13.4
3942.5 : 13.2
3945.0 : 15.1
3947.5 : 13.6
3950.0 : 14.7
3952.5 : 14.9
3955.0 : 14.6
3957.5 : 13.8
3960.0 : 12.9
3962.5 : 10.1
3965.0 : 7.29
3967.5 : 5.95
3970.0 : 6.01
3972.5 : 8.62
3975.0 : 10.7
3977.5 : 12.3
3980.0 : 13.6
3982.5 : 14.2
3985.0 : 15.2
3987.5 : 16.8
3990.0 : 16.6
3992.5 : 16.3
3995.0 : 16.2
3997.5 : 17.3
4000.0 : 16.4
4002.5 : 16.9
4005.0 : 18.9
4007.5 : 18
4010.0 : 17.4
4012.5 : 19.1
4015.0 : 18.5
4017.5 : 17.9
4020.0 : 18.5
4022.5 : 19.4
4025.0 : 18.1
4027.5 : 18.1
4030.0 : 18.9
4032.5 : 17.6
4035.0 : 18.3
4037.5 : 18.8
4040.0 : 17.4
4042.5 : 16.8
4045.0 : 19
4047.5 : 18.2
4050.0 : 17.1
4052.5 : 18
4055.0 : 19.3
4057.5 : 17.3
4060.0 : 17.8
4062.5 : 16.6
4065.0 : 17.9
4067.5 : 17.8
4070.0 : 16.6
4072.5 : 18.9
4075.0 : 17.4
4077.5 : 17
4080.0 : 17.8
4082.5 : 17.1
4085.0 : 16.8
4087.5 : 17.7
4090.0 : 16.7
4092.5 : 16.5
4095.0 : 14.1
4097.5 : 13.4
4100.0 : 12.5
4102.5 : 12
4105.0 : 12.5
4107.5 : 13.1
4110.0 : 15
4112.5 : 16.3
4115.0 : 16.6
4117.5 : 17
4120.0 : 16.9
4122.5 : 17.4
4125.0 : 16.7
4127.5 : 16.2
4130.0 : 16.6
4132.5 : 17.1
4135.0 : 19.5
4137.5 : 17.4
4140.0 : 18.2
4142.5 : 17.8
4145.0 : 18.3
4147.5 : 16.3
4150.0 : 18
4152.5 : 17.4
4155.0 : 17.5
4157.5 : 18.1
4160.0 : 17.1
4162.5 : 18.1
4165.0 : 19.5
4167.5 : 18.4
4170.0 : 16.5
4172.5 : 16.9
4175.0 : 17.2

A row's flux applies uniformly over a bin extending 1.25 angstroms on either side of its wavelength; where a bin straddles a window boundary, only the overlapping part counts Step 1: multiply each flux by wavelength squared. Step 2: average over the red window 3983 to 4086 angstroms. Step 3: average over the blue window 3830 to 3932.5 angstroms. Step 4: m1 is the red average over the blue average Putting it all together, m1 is 1.54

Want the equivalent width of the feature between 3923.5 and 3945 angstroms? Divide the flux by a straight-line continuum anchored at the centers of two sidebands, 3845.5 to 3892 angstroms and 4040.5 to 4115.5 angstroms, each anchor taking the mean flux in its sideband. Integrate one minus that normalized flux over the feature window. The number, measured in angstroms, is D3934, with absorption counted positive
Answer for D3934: 4.3 angstroms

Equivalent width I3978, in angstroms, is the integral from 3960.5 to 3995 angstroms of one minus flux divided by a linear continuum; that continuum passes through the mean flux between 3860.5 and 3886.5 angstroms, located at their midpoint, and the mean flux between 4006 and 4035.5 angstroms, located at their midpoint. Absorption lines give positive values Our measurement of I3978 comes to 9.9 angstroms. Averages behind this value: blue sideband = 13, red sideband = 18.3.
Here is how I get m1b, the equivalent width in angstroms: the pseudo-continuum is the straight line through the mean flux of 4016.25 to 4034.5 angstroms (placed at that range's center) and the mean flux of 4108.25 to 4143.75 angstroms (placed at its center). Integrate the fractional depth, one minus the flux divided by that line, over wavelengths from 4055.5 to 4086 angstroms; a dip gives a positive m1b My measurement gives 0.47 angstroms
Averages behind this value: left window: 18.4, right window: 17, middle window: 17.5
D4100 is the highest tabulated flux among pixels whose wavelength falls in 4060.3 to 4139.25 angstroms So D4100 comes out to 19.5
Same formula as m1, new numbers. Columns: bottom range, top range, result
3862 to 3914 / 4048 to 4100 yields 1.43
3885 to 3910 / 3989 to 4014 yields 1.46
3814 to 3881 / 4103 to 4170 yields 1.65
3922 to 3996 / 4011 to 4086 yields 1.52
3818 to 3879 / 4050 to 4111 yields 1.55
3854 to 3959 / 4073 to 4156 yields 1.41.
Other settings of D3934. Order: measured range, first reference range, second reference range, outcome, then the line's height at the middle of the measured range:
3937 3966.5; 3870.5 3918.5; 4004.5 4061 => 4.4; 15.1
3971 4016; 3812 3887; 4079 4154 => -4.4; 14.2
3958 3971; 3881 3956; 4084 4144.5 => 4.5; 13.5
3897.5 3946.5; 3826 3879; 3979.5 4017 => 4.2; 14.2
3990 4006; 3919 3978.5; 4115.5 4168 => -4.8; 13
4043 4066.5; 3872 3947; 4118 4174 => -3.5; 15.6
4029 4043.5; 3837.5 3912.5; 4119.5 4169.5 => -2.2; 15.6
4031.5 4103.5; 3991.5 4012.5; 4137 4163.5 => 1.9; 17.5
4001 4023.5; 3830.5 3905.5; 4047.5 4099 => -3.9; 15.6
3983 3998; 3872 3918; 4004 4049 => 0.5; 16.8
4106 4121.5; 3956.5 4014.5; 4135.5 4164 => 1.0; 16.9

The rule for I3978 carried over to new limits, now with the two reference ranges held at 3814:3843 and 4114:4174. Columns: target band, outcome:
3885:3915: -2.9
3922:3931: -0.2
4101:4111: 2.1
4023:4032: -2.2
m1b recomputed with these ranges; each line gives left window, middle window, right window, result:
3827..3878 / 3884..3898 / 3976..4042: 2.2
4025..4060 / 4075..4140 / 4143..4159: 6.3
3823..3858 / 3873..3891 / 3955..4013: 0.4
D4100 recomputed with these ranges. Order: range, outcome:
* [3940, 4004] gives 17.3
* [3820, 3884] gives 15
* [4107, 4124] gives 17.4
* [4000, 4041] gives 19.4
